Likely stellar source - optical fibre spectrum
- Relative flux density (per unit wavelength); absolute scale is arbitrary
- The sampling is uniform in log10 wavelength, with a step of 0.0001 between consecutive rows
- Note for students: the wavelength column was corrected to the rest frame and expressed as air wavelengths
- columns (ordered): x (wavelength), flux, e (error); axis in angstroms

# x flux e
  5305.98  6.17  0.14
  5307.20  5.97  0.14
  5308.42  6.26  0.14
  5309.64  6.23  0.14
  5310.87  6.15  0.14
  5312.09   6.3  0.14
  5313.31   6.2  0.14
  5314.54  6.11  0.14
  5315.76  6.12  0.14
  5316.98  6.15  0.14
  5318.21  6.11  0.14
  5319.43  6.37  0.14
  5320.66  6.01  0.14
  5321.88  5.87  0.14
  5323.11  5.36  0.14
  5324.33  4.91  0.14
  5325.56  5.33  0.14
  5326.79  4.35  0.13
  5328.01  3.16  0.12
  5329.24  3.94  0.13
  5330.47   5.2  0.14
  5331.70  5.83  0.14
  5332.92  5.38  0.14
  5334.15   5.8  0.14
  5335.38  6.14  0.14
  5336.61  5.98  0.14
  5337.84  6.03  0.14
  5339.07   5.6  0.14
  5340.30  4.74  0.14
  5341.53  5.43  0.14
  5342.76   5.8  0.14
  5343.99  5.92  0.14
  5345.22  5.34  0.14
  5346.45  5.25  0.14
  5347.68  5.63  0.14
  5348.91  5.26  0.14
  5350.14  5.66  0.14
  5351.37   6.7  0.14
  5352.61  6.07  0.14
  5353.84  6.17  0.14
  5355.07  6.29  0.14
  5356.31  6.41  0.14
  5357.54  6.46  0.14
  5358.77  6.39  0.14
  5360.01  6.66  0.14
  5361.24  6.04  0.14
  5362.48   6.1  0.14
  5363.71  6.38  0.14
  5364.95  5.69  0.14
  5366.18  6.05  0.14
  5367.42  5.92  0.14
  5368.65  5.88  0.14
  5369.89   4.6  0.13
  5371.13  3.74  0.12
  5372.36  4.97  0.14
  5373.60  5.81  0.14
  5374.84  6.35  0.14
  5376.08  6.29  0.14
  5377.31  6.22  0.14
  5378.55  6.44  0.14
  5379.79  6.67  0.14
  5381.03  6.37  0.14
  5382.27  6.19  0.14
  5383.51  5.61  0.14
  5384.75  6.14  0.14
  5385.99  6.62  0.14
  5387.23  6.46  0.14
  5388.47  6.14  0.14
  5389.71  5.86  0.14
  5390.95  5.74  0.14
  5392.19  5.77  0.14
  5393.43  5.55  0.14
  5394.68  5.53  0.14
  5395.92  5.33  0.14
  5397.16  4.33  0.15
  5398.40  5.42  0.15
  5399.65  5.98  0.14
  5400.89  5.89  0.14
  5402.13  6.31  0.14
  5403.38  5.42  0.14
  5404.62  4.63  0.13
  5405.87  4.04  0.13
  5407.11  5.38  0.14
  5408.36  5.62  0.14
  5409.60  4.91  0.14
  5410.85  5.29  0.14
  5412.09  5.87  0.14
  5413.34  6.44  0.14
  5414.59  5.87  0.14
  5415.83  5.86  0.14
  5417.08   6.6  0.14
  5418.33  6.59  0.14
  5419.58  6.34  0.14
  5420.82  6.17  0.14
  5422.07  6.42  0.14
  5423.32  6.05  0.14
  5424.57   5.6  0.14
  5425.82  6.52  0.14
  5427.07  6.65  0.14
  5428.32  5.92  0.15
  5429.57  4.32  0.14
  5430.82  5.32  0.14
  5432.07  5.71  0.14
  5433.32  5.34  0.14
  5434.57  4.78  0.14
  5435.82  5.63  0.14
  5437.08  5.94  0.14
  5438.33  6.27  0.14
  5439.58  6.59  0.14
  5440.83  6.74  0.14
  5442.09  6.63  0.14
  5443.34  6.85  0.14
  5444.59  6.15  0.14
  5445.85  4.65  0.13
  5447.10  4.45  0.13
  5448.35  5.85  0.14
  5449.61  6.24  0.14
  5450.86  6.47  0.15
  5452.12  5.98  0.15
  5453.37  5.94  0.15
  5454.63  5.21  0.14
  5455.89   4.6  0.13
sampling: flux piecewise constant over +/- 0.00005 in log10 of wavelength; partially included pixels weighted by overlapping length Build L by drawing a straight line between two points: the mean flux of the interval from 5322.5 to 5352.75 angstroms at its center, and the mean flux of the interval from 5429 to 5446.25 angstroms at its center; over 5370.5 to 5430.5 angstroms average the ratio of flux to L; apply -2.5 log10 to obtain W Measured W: -0.03 mag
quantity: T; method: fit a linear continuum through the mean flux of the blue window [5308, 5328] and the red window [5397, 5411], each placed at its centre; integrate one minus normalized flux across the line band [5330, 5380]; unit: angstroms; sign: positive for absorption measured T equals -2.4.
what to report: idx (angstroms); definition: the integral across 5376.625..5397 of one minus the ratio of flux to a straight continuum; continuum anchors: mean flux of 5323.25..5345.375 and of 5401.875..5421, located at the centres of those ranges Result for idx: -1.6 angstroms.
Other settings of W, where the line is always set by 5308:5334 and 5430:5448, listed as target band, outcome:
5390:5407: 0.063 mag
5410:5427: -0.070 mag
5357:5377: -0.034 mag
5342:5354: -0.025 mag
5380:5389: -0.100 mag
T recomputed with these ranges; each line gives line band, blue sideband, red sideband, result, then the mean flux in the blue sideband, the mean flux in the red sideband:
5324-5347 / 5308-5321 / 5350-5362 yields 3.6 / 6.18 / 6.3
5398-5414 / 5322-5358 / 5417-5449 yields 0.9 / 5.52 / 5.91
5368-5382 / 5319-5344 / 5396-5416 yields -0.9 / 5.37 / 5.44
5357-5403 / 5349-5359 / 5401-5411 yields -1.4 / 6.21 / 5.23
